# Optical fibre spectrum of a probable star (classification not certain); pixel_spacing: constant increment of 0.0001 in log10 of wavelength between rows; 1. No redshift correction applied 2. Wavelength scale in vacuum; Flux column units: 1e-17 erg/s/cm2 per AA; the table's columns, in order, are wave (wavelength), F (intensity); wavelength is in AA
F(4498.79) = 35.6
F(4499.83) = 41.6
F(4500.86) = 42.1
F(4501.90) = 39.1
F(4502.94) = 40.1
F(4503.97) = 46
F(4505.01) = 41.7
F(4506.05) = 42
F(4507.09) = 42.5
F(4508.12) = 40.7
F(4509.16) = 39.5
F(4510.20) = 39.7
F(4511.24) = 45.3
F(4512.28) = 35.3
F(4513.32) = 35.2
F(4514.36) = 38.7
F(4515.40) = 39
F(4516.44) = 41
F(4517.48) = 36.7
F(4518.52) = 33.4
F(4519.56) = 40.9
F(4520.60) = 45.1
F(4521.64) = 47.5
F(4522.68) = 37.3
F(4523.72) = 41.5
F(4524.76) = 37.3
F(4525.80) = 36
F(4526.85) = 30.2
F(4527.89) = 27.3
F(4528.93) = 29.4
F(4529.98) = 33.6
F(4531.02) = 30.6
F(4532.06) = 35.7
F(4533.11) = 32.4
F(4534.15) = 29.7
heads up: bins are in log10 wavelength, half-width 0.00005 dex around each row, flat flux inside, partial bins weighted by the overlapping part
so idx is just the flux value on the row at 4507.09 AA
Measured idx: 42.5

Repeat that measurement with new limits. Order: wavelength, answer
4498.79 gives 35.6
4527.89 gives 27.3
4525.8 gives 36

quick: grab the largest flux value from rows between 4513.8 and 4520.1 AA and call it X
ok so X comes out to 41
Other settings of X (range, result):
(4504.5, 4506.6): 42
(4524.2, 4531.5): 37.3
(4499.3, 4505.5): 46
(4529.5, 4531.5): 33.6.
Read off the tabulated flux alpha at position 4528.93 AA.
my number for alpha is 29.4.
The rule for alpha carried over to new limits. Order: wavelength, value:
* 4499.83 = 41.6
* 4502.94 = 40.1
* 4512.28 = 35.3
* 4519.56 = 40.9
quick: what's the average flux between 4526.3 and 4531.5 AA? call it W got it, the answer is 30.2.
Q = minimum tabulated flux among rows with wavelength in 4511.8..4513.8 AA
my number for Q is 35.2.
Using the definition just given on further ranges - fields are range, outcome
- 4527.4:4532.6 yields 27.3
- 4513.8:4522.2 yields 33.4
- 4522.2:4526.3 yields 36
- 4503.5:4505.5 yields 41.7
